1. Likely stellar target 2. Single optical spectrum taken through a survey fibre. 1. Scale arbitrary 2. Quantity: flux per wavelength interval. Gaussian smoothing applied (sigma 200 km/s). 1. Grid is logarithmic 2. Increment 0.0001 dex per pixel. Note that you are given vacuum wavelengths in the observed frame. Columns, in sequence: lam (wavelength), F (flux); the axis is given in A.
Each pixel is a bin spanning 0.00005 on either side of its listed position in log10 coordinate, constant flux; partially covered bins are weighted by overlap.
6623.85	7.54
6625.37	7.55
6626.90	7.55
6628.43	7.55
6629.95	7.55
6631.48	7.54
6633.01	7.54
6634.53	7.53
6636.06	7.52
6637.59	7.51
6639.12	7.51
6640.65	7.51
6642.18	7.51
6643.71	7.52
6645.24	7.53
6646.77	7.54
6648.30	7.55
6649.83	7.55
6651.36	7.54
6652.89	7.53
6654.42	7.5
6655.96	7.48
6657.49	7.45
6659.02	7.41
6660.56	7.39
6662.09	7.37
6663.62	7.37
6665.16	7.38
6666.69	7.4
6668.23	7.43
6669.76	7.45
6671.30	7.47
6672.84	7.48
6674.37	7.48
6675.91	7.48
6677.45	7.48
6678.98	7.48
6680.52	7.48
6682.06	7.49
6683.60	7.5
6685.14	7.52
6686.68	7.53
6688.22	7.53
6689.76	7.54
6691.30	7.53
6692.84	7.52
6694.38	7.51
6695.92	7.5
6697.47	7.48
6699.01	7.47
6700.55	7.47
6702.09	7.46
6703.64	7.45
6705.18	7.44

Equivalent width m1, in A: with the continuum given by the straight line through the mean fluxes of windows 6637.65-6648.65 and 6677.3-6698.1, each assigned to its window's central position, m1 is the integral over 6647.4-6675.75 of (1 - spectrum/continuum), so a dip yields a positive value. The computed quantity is 0.2 A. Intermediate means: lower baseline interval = 7.52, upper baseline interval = 7.51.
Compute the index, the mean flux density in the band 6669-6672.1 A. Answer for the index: 7.44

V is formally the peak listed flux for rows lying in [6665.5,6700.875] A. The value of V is 7.54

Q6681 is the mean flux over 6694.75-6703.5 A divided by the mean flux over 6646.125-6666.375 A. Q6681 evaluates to 1.0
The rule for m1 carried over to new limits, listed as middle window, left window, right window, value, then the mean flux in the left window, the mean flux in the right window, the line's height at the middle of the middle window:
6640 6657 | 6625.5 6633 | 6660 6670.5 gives -0.13 A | 7.54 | 7.4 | 7.47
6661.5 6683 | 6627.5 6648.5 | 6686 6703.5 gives 0.18 A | 7.53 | 7.5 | 7.51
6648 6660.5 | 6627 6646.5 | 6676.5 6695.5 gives 0.05 A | 7.53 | 7.51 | 7.52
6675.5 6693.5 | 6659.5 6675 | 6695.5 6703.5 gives -0.15 A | 7.42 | 7.47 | 7.45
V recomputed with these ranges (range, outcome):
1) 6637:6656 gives 7.55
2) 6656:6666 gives 7.45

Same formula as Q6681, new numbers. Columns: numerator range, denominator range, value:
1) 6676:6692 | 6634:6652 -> 1.00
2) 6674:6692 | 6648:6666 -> 1.01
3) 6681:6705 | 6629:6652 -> 1.00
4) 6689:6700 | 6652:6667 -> 1.01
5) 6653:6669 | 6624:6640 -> 0.99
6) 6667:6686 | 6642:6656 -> 0.99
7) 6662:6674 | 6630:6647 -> 0.99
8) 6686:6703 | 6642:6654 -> 1.00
